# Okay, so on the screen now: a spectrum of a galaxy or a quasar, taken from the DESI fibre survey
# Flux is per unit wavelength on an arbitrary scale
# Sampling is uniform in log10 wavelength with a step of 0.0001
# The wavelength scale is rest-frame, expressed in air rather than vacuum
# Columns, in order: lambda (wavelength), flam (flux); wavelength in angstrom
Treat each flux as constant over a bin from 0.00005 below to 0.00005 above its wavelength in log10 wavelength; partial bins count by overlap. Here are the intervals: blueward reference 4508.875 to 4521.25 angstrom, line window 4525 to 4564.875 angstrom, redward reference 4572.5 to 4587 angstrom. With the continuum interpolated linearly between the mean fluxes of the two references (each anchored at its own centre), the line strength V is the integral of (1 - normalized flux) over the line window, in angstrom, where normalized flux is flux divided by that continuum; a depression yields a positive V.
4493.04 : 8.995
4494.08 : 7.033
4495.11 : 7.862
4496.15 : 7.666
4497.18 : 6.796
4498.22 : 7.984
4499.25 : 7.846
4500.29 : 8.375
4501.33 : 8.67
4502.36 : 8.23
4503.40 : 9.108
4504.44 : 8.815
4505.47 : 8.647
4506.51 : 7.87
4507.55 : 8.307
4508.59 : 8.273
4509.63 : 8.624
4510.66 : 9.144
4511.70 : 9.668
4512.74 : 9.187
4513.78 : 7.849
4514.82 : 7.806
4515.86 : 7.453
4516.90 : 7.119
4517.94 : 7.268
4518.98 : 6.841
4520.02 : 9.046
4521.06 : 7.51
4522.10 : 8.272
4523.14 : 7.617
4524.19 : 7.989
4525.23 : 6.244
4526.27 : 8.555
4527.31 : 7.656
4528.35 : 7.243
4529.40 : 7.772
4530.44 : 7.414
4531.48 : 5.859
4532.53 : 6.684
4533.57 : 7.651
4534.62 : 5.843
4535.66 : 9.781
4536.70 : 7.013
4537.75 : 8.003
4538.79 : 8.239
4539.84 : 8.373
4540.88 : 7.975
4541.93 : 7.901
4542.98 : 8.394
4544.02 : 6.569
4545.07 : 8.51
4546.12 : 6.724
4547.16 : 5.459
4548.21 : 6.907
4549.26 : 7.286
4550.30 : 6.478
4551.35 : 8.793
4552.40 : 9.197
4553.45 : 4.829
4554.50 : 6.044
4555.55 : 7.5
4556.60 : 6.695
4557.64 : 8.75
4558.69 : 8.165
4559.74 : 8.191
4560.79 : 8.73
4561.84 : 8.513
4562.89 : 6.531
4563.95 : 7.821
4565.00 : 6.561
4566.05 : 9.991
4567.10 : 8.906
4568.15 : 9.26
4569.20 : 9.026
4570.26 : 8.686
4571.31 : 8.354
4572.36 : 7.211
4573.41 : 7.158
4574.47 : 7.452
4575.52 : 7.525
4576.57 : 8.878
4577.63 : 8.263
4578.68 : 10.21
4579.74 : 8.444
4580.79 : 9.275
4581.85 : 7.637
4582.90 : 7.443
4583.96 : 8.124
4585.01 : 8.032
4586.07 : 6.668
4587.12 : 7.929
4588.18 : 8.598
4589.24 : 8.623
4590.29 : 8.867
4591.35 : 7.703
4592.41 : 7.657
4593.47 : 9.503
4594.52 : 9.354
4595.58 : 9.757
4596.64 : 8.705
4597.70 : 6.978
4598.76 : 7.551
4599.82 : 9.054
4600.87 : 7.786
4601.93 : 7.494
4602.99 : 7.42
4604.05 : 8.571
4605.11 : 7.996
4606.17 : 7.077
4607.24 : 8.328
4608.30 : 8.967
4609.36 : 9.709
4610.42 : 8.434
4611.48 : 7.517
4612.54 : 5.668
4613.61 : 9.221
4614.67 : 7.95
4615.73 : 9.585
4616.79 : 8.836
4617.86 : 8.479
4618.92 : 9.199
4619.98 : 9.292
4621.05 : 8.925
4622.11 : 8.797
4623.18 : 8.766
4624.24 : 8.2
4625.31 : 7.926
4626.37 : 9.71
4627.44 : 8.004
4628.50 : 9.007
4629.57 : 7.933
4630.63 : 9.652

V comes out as 3.1 angstrom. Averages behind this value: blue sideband 8.15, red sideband 8.06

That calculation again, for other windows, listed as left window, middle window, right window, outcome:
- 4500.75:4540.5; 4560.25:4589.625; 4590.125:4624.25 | 0.08 angstrom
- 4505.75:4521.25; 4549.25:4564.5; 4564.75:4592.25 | 1.21 angstrom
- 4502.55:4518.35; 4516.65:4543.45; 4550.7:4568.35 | 1.73 angstrom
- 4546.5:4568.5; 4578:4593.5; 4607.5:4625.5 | -0.38 angstrom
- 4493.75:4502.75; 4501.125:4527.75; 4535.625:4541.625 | -0.66 angstrom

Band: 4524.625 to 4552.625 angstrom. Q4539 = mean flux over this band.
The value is 7.49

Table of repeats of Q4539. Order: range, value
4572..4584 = 8.15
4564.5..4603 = 8.29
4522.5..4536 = 7.38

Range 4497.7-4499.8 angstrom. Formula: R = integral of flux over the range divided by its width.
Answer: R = 7.92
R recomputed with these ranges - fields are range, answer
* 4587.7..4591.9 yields 8.44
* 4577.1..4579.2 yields 9.24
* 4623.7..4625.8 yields 8.07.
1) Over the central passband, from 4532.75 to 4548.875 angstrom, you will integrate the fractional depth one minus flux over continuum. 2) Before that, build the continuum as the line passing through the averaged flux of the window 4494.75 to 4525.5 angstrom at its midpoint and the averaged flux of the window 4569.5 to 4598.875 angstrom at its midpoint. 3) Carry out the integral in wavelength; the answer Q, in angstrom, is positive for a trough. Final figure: 1.2 angstrom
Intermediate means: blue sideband 8.08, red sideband 8.25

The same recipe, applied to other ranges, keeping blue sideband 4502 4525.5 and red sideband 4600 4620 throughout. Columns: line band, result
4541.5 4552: 1.12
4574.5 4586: -0.05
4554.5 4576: 0.56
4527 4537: 1.08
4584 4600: -0.10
